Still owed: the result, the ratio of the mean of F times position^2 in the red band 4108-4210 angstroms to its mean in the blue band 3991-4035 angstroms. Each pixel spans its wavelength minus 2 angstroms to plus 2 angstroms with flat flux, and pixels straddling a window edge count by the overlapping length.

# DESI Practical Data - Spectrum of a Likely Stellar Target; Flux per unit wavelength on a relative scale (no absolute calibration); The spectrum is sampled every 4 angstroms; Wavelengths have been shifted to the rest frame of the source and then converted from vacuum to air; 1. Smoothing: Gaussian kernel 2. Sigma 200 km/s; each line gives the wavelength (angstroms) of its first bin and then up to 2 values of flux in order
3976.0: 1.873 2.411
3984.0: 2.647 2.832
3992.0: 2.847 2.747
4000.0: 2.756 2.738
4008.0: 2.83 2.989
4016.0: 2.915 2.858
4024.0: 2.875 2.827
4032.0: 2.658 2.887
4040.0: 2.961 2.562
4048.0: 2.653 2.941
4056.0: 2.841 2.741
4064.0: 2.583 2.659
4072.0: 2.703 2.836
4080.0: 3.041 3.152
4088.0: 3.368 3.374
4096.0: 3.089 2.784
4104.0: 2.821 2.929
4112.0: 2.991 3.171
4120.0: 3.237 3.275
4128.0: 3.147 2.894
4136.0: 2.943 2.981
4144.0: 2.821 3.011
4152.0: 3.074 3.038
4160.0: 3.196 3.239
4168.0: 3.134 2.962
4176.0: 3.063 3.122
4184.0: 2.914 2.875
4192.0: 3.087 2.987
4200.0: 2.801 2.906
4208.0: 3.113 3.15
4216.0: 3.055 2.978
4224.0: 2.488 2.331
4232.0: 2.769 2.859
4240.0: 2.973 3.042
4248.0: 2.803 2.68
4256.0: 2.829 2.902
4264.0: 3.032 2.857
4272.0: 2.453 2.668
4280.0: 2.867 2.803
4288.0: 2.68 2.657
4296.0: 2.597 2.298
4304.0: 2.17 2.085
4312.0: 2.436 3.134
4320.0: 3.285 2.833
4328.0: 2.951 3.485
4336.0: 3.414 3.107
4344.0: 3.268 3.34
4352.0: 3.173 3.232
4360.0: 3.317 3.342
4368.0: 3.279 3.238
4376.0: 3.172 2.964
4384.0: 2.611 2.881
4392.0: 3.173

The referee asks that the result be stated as 1.16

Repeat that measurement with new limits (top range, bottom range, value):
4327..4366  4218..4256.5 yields 1.24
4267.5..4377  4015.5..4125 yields 1.13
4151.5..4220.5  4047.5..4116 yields 1.09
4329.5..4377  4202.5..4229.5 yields 1.22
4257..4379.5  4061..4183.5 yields 1.07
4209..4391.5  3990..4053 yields 1.18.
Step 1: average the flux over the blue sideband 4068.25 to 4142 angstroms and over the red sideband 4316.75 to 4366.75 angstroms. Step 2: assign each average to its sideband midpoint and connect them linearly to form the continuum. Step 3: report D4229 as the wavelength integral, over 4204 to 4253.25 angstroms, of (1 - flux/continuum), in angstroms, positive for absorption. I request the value 4.33 angstroms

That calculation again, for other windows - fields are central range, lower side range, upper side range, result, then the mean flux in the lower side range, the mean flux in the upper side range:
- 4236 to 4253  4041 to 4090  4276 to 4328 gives -1.1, 2.84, 2.67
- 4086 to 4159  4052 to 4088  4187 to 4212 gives -3.7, 2.86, 2.98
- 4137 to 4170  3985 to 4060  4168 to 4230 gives -1.8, 2.81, 2.93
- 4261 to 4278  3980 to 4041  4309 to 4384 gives 1.7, 2.81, 3.14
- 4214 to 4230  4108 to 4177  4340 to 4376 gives 2.2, 3.07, 3.26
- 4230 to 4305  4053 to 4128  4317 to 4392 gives 8.7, 2.98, 3.16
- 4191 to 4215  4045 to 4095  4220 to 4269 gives -1.5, 2.9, 2.8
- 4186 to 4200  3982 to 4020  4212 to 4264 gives -0.6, 2.81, 2.83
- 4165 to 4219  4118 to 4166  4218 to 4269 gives -1.4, 3.07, 2.81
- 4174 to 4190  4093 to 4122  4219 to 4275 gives -0.6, 3.02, 2.78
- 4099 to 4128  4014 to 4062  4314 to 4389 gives -1.5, 2.81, 3.16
